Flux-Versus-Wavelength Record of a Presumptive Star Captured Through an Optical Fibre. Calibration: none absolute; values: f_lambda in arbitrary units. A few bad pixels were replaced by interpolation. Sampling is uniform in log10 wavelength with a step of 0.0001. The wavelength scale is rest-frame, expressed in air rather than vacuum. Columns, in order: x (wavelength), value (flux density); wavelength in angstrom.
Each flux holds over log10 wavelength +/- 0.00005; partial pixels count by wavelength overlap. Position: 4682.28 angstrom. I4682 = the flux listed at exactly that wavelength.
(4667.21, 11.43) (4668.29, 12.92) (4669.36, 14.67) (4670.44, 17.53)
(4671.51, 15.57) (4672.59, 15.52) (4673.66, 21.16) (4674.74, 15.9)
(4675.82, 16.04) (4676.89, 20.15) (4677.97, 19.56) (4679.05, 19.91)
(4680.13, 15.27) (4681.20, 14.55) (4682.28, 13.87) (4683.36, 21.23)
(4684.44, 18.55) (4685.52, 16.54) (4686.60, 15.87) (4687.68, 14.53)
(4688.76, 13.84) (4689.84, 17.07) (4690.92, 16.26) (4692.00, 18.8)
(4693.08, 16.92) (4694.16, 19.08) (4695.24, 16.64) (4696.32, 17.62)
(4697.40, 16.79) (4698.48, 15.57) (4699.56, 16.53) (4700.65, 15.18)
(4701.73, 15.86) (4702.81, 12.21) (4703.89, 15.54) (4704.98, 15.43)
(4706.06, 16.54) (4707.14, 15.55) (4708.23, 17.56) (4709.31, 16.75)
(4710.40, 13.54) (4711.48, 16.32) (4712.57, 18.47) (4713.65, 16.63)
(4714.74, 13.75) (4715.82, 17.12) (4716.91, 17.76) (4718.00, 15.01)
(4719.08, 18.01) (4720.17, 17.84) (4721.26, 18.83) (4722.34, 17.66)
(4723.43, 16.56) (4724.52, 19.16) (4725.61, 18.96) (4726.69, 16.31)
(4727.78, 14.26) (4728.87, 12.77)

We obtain 13.87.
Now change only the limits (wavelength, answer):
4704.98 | 15.43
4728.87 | 12.77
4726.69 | 16.31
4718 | 15.01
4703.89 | 15.54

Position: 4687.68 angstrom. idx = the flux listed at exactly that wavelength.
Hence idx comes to 14.53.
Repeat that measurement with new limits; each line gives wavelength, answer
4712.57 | 18.47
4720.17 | 17.84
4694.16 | 19.08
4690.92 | 16.26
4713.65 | 16.63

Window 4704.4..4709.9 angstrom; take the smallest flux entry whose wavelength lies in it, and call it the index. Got 15.43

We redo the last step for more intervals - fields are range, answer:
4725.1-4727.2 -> 16.31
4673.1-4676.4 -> 15.9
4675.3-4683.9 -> 13.87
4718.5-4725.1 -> 16.56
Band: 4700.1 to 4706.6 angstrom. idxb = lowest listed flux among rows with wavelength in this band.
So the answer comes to 12.21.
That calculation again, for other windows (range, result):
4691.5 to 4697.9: 16.64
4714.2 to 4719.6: 13.75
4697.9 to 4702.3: 15.18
